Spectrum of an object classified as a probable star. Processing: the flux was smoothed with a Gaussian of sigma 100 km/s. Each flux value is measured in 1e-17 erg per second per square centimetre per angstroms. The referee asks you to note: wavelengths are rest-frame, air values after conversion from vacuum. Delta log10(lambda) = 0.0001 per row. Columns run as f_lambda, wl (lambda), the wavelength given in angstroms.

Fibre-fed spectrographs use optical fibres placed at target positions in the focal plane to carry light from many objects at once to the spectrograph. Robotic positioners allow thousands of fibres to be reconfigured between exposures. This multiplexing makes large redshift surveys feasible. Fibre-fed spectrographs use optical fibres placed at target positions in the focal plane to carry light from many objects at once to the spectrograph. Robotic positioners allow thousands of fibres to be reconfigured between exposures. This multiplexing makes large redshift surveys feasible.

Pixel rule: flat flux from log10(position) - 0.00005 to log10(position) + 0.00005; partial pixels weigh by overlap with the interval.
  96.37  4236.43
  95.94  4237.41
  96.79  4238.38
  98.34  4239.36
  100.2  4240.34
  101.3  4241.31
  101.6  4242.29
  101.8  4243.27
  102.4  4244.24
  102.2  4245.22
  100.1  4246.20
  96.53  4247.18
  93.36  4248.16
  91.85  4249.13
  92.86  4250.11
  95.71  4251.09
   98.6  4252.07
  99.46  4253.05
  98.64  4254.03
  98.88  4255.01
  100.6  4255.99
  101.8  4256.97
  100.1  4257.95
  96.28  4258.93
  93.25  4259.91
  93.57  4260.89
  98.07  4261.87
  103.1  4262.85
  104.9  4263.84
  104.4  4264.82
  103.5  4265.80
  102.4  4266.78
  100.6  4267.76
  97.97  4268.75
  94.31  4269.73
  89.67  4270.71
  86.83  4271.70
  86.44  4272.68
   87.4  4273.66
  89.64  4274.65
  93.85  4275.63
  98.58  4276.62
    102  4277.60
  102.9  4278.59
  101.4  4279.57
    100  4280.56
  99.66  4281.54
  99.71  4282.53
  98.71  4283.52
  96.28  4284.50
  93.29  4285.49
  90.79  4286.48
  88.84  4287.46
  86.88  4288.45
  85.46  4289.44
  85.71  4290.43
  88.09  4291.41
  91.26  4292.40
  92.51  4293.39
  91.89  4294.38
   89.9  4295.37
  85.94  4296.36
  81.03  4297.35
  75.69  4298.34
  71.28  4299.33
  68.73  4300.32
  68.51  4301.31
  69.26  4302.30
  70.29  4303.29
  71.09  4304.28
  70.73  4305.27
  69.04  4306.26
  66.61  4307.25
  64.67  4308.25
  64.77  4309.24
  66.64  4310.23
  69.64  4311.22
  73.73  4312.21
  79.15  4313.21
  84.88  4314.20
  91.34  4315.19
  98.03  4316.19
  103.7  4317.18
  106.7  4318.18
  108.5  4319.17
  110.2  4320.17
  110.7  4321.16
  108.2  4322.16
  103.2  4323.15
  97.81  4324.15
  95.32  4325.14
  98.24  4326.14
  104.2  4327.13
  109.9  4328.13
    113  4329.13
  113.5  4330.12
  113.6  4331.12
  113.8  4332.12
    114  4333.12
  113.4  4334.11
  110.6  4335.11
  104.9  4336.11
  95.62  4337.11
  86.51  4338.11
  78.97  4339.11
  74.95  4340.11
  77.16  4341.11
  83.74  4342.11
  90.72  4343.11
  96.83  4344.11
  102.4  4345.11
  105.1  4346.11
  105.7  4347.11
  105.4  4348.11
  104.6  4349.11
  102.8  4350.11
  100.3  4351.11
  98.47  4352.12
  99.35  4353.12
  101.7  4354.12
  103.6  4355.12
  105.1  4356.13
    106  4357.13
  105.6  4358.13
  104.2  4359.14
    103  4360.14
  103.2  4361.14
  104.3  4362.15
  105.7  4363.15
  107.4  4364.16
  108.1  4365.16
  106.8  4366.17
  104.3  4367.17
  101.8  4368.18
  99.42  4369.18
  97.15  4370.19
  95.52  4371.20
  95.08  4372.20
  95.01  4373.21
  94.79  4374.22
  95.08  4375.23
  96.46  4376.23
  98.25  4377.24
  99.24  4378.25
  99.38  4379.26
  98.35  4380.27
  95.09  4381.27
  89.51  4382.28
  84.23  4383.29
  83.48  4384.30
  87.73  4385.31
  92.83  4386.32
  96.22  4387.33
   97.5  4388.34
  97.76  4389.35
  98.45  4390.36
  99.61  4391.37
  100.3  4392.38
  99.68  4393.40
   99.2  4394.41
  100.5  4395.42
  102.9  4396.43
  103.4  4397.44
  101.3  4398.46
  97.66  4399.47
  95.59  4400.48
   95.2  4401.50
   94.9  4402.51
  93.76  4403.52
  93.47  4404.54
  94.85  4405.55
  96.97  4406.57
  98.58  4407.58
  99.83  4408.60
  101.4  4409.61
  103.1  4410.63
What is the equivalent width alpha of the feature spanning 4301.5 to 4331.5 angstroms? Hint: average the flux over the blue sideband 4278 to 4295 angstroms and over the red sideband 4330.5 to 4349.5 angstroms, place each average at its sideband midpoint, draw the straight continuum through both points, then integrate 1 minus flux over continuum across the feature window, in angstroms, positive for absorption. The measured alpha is 2.1 angstroms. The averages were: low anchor 93.7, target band 90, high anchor 98.9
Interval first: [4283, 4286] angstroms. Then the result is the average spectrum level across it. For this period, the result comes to 96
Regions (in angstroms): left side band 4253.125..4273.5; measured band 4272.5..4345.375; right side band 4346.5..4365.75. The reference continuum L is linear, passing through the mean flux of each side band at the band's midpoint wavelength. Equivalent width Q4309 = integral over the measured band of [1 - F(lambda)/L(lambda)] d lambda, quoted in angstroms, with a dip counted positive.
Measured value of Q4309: 7.0 angstroms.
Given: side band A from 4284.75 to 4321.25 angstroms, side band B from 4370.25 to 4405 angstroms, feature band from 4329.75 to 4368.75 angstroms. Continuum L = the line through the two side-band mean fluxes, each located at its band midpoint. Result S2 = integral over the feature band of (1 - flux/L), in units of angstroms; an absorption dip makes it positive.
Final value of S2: -4.9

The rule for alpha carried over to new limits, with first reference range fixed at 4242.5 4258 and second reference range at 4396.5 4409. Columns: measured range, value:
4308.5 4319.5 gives 1.42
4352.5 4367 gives -1.03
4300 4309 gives 2.70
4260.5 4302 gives 2.60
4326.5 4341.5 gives -0.61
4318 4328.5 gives -0.73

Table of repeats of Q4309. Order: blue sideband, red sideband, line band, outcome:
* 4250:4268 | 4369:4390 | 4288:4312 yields 5.15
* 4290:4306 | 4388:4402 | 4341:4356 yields -1.59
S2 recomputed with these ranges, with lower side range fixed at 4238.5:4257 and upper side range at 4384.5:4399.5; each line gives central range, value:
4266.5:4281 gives 0.44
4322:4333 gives -0.93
